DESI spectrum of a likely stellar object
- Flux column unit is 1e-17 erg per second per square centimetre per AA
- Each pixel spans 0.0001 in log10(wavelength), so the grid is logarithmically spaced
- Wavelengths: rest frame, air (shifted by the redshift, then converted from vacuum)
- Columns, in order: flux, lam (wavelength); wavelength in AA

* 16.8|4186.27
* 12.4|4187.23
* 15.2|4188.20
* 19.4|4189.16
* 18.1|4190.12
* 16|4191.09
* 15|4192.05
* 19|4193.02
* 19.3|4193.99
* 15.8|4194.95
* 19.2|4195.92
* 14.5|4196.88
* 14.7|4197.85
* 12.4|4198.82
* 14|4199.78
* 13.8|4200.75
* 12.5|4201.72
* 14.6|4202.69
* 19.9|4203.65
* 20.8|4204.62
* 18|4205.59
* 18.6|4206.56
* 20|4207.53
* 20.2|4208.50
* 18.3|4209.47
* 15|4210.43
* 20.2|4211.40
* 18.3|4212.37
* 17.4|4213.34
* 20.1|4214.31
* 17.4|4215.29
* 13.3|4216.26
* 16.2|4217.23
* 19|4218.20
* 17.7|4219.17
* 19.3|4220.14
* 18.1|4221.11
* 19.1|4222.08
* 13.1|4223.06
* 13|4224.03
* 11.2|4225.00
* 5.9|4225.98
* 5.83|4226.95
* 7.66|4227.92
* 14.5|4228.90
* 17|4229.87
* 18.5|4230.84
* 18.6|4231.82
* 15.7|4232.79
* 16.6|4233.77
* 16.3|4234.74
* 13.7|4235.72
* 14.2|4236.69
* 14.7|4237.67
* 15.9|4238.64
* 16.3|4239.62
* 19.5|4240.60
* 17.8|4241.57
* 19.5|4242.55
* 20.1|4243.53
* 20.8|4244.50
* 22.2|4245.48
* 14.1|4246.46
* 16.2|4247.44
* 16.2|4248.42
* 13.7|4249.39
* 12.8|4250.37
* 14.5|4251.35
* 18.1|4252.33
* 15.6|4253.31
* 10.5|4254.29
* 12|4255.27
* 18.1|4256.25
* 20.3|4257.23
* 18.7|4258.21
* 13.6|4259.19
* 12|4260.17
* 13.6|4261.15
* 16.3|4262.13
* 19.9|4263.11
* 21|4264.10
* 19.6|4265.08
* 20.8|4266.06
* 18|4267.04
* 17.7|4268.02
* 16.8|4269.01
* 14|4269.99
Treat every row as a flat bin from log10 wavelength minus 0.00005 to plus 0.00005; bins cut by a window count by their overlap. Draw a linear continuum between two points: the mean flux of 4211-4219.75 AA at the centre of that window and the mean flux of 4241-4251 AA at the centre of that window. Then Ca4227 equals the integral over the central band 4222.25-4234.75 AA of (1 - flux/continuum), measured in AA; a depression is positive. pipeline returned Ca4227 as 2.9 AA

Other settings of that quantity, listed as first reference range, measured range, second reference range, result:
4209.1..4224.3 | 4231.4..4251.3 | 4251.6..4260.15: -0.6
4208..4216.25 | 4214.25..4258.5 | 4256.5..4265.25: 4.5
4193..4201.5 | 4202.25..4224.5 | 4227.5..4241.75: -2.9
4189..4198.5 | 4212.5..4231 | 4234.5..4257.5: 1.9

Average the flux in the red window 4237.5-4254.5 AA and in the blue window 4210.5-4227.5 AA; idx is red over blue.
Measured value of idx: 1.1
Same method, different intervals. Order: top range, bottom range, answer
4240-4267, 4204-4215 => 0.90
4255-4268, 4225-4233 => 1.36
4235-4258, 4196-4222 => 0.96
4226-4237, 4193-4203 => 0.92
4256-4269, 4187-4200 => 1.09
